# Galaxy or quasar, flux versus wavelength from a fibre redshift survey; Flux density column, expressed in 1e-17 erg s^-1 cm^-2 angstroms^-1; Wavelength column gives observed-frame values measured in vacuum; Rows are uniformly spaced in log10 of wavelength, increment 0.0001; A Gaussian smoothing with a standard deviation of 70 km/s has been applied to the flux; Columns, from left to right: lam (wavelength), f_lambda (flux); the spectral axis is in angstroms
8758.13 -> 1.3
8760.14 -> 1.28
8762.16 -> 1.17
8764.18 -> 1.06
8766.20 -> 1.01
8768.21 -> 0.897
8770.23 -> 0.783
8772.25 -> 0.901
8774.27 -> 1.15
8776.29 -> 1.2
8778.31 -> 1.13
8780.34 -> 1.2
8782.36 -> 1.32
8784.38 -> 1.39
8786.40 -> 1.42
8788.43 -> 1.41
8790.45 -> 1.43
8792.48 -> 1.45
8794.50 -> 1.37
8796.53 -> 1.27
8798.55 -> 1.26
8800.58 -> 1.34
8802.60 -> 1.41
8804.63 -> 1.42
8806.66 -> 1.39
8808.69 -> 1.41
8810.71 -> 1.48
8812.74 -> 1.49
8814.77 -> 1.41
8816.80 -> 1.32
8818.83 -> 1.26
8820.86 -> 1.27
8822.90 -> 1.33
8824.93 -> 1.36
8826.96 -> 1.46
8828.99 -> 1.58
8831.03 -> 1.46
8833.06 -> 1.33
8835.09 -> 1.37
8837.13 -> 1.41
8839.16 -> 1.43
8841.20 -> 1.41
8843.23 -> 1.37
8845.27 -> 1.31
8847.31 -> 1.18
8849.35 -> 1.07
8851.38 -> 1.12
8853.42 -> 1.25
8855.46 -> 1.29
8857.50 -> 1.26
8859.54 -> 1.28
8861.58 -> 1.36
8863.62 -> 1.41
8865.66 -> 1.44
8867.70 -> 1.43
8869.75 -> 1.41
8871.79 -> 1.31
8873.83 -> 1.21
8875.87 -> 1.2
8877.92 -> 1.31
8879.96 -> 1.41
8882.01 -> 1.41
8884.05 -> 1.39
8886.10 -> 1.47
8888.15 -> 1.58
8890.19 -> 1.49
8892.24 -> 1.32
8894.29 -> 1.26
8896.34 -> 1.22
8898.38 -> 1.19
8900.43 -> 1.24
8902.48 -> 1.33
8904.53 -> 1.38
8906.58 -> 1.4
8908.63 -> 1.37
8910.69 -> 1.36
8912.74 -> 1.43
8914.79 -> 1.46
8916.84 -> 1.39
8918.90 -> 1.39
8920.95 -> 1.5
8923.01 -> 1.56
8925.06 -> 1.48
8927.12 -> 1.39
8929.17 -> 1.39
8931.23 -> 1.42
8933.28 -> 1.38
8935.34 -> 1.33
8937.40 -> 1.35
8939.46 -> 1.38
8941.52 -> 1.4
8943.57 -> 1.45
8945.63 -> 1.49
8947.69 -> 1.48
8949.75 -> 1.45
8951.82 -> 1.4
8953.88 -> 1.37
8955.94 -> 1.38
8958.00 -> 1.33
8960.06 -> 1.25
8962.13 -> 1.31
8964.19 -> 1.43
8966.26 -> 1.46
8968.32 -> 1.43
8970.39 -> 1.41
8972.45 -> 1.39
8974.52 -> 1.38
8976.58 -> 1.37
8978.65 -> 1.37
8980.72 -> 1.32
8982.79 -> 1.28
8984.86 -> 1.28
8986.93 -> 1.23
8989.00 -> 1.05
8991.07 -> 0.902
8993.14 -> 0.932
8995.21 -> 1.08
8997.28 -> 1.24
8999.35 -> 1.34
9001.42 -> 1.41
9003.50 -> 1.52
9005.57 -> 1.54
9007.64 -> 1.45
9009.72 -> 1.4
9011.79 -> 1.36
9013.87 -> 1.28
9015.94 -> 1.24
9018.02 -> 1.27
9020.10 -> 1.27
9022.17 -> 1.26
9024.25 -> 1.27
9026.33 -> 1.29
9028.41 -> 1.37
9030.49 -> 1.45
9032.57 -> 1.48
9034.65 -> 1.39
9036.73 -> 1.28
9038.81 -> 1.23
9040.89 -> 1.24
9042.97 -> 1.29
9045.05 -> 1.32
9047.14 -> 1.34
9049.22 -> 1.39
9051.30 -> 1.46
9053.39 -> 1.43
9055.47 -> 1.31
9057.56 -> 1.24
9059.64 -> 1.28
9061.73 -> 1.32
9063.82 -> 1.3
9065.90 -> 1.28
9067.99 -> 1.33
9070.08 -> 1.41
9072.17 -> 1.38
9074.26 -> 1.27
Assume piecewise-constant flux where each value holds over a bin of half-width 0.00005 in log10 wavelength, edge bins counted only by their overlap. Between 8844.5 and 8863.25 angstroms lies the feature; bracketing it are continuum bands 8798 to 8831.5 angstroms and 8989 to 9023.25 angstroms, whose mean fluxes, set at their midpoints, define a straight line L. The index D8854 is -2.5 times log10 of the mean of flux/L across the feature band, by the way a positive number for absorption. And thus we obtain 0.106 mag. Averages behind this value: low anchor 1.39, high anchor 1.27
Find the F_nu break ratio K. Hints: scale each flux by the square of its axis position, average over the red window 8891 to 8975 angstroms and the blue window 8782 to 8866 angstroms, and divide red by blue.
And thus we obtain 1.05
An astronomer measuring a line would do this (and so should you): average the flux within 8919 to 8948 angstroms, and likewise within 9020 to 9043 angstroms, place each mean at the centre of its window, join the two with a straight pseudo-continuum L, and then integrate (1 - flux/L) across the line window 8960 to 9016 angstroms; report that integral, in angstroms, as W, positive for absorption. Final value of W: 2.33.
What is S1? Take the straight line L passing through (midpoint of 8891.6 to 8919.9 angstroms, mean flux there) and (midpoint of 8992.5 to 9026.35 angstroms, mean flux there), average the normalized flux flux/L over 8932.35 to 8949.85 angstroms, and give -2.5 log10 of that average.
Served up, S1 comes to -0.07 mag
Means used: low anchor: 1.34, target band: 1.41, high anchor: 1.31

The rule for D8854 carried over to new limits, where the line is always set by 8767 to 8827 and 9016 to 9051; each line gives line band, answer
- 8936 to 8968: -0.07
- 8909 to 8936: -0.09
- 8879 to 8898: -0.07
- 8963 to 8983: -0.06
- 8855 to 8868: -0.04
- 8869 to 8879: 0.01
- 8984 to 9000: 0.17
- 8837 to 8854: 0.02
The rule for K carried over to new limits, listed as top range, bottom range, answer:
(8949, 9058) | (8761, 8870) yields 1.06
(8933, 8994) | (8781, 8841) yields 0.99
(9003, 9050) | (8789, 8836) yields 1.02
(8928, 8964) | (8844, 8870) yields 1.10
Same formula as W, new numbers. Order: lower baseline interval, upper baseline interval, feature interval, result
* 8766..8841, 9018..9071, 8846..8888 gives 0.1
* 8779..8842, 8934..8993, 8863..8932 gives -1.2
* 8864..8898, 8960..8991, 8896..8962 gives -2.2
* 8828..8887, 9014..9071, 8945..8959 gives -0.9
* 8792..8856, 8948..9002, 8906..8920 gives -0.8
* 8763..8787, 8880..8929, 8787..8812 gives -4.7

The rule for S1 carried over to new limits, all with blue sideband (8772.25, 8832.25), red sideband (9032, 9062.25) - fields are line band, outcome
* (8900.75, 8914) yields -0.024 mag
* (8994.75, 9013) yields -0.036 mag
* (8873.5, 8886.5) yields 0.001 mag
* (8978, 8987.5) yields 0.034 mag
